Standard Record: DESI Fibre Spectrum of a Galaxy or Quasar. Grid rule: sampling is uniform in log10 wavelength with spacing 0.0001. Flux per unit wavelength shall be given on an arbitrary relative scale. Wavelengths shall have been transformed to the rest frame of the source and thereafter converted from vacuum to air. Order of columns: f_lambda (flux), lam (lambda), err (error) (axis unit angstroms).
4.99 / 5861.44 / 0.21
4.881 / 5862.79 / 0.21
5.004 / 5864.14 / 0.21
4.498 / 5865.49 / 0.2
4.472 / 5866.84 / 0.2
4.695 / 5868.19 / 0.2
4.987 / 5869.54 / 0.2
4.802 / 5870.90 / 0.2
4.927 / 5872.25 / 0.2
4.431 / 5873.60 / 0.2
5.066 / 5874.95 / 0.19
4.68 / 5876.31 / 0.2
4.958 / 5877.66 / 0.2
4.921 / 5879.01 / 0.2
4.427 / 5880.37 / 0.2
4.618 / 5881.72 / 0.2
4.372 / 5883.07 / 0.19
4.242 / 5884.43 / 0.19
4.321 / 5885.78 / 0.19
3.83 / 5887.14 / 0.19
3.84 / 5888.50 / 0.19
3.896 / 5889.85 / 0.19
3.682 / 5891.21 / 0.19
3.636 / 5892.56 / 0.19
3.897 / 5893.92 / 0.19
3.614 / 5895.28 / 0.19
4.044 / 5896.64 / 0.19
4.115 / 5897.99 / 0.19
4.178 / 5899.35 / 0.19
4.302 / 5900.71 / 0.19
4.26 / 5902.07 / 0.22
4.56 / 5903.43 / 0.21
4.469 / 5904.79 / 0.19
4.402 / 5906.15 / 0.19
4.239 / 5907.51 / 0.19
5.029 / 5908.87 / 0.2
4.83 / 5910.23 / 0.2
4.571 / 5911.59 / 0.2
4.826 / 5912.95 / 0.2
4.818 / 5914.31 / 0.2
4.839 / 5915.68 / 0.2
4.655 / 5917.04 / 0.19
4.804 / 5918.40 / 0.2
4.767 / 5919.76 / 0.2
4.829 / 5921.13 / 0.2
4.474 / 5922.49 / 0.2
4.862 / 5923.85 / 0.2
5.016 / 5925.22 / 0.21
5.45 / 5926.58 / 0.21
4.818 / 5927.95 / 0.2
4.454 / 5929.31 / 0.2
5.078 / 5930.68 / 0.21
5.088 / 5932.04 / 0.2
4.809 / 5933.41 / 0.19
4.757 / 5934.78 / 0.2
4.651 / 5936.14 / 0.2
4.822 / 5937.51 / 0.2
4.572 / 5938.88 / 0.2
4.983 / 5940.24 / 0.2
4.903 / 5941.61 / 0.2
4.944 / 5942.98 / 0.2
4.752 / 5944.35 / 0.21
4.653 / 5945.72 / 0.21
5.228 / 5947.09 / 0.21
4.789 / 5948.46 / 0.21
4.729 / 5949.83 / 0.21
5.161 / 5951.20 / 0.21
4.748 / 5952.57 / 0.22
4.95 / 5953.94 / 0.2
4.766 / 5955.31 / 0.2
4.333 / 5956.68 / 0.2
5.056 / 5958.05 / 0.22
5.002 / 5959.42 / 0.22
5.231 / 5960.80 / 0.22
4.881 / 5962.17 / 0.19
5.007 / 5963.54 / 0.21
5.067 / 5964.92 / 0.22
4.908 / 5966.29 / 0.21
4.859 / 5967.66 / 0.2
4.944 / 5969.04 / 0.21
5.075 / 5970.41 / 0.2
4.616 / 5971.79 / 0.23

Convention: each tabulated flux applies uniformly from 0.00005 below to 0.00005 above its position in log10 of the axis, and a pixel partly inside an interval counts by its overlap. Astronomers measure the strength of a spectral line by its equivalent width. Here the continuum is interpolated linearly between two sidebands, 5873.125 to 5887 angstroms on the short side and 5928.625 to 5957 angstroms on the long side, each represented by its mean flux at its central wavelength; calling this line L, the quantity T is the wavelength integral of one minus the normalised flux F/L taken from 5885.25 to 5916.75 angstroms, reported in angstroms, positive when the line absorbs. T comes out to 2.6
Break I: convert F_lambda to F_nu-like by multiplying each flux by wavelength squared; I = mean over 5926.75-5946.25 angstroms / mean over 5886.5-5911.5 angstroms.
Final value 1.17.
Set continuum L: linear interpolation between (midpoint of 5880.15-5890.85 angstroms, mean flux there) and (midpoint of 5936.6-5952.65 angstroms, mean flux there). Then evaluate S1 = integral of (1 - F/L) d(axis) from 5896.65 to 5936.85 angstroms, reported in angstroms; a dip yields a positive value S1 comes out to -1.27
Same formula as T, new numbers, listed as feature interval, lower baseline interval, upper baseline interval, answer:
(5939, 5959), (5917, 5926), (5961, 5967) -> 0.3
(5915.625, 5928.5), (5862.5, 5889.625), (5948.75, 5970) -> -0.2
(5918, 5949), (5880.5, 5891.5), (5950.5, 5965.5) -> -1.3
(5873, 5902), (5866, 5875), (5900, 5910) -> 2.4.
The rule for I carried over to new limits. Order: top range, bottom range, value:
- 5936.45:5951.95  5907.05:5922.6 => 1.04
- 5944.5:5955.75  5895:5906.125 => 1.17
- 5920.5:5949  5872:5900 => 1.16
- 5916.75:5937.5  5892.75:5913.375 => 1.13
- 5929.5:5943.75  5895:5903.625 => 1.18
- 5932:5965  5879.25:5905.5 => 1.20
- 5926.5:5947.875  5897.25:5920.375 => 1.07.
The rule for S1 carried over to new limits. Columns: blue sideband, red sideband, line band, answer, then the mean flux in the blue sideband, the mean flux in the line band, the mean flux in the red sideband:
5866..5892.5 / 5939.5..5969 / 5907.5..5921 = -0.3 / 4.46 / 4.77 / 4.9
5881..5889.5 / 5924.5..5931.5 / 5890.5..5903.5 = 1.2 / 4.2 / 4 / 4.97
